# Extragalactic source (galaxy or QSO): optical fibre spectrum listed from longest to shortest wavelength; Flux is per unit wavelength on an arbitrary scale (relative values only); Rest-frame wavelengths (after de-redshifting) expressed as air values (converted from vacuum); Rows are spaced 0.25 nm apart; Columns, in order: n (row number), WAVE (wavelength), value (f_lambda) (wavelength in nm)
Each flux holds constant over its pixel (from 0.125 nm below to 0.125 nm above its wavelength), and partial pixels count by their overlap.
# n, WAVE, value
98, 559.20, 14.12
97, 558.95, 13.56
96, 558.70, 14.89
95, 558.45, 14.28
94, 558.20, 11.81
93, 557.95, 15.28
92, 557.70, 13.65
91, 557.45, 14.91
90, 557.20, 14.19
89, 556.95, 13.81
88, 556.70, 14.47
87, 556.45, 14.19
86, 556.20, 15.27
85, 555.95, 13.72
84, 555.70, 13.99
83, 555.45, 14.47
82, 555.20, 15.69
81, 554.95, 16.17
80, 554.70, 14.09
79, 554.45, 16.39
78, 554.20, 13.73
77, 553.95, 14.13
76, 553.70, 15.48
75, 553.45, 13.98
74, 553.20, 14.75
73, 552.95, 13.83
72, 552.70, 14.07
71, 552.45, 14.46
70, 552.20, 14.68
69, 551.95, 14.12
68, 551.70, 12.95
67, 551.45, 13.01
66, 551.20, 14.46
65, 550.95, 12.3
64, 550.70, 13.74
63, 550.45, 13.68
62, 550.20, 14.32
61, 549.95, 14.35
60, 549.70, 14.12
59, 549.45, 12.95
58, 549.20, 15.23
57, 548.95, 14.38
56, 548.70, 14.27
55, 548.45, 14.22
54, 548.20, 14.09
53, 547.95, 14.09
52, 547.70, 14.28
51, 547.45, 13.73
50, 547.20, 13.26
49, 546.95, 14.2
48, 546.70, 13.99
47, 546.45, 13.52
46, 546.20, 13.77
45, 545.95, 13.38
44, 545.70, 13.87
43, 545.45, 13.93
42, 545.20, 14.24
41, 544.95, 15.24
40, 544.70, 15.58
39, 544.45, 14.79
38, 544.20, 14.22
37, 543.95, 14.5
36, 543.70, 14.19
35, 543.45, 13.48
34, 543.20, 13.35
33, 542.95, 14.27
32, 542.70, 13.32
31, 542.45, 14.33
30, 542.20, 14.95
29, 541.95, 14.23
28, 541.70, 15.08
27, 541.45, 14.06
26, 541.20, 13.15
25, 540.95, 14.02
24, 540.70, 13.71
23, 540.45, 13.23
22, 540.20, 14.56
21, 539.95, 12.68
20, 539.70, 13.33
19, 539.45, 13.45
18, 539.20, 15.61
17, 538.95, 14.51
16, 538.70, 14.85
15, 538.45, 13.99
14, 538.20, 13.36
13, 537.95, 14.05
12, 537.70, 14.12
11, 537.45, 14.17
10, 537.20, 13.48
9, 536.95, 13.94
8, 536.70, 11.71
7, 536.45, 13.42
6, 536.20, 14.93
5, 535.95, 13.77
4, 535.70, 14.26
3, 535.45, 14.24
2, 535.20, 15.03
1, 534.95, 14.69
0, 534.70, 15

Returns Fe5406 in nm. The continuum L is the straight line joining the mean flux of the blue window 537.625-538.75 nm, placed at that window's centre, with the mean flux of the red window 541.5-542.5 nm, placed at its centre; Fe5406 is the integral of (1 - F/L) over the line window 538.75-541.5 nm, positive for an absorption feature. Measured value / 0.088 nm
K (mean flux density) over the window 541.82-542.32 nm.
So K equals 14.6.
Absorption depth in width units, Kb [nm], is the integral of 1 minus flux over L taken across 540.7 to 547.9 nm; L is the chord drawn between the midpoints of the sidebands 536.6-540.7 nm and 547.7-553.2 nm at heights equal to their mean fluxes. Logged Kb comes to -0.10 nm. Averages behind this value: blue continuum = 13.8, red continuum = 14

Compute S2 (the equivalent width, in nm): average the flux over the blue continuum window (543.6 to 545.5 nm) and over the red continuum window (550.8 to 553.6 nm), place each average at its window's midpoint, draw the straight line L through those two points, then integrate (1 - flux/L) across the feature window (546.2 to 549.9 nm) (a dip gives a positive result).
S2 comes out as 0.07 nm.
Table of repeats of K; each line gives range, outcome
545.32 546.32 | 13.7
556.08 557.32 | 14.4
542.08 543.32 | 14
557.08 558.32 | 14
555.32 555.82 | 14.2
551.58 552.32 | 13.9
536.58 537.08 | 12.8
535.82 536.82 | 13.5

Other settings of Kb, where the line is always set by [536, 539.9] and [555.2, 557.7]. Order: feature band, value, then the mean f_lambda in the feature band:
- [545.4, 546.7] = 0.037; 13.7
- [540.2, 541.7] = 0.016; 13.8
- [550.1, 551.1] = 0.050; 13.5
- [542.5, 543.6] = 0.028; 13.7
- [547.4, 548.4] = 0.005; 14.1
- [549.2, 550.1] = 0.011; 14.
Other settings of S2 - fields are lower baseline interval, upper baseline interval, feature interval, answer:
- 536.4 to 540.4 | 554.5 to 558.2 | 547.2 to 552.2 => 0.12 nm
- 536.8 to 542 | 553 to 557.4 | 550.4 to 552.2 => 0.11 nm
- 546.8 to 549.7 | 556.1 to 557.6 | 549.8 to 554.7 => 0.04 nm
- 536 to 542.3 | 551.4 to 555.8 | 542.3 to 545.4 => -0.04 nm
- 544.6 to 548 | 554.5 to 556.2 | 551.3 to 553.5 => 0.09 nm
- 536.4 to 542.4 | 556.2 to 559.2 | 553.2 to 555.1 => -0.10 nm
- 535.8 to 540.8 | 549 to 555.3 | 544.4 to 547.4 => -0.01 nm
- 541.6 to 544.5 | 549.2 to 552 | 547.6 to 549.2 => -0.05 nm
